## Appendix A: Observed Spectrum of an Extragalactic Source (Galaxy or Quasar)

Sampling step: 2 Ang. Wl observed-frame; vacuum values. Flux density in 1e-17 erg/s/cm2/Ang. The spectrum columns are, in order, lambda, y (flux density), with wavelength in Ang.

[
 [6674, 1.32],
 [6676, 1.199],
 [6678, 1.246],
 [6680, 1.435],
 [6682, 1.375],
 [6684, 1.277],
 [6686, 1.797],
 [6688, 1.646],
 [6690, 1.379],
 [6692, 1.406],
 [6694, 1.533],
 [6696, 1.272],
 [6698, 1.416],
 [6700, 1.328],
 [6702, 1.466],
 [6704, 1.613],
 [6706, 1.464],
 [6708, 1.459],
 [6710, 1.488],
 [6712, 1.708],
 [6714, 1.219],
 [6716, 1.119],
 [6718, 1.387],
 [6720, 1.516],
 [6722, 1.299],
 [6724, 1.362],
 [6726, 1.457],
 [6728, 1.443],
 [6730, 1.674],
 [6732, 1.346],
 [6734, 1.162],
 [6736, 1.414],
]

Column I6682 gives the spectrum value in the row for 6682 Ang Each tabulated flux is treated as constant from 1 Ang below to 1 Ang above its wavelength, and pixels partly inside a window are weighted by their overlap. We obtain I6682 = 1.375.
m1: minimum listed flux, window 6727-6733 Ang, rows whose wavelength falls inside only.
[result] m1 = 1.346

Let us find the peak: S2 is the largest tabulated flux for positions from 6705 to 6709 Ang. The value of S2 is 1.464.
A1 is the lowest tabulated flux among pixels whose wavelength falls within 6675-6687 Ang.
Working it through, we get 1.199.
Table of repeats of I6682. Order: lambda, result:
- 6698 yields 1.416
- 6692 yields 1.406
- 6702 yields 1.466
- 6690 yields 1.379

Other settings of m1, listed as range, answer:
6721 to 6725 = 1.299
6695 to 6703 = 1.272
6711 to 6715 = 1.219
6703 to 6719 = 1.119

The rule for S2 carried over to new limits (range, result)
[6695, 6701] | 1.416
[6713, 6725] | 1.516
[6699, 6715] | 1.708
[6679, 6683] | 1.435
